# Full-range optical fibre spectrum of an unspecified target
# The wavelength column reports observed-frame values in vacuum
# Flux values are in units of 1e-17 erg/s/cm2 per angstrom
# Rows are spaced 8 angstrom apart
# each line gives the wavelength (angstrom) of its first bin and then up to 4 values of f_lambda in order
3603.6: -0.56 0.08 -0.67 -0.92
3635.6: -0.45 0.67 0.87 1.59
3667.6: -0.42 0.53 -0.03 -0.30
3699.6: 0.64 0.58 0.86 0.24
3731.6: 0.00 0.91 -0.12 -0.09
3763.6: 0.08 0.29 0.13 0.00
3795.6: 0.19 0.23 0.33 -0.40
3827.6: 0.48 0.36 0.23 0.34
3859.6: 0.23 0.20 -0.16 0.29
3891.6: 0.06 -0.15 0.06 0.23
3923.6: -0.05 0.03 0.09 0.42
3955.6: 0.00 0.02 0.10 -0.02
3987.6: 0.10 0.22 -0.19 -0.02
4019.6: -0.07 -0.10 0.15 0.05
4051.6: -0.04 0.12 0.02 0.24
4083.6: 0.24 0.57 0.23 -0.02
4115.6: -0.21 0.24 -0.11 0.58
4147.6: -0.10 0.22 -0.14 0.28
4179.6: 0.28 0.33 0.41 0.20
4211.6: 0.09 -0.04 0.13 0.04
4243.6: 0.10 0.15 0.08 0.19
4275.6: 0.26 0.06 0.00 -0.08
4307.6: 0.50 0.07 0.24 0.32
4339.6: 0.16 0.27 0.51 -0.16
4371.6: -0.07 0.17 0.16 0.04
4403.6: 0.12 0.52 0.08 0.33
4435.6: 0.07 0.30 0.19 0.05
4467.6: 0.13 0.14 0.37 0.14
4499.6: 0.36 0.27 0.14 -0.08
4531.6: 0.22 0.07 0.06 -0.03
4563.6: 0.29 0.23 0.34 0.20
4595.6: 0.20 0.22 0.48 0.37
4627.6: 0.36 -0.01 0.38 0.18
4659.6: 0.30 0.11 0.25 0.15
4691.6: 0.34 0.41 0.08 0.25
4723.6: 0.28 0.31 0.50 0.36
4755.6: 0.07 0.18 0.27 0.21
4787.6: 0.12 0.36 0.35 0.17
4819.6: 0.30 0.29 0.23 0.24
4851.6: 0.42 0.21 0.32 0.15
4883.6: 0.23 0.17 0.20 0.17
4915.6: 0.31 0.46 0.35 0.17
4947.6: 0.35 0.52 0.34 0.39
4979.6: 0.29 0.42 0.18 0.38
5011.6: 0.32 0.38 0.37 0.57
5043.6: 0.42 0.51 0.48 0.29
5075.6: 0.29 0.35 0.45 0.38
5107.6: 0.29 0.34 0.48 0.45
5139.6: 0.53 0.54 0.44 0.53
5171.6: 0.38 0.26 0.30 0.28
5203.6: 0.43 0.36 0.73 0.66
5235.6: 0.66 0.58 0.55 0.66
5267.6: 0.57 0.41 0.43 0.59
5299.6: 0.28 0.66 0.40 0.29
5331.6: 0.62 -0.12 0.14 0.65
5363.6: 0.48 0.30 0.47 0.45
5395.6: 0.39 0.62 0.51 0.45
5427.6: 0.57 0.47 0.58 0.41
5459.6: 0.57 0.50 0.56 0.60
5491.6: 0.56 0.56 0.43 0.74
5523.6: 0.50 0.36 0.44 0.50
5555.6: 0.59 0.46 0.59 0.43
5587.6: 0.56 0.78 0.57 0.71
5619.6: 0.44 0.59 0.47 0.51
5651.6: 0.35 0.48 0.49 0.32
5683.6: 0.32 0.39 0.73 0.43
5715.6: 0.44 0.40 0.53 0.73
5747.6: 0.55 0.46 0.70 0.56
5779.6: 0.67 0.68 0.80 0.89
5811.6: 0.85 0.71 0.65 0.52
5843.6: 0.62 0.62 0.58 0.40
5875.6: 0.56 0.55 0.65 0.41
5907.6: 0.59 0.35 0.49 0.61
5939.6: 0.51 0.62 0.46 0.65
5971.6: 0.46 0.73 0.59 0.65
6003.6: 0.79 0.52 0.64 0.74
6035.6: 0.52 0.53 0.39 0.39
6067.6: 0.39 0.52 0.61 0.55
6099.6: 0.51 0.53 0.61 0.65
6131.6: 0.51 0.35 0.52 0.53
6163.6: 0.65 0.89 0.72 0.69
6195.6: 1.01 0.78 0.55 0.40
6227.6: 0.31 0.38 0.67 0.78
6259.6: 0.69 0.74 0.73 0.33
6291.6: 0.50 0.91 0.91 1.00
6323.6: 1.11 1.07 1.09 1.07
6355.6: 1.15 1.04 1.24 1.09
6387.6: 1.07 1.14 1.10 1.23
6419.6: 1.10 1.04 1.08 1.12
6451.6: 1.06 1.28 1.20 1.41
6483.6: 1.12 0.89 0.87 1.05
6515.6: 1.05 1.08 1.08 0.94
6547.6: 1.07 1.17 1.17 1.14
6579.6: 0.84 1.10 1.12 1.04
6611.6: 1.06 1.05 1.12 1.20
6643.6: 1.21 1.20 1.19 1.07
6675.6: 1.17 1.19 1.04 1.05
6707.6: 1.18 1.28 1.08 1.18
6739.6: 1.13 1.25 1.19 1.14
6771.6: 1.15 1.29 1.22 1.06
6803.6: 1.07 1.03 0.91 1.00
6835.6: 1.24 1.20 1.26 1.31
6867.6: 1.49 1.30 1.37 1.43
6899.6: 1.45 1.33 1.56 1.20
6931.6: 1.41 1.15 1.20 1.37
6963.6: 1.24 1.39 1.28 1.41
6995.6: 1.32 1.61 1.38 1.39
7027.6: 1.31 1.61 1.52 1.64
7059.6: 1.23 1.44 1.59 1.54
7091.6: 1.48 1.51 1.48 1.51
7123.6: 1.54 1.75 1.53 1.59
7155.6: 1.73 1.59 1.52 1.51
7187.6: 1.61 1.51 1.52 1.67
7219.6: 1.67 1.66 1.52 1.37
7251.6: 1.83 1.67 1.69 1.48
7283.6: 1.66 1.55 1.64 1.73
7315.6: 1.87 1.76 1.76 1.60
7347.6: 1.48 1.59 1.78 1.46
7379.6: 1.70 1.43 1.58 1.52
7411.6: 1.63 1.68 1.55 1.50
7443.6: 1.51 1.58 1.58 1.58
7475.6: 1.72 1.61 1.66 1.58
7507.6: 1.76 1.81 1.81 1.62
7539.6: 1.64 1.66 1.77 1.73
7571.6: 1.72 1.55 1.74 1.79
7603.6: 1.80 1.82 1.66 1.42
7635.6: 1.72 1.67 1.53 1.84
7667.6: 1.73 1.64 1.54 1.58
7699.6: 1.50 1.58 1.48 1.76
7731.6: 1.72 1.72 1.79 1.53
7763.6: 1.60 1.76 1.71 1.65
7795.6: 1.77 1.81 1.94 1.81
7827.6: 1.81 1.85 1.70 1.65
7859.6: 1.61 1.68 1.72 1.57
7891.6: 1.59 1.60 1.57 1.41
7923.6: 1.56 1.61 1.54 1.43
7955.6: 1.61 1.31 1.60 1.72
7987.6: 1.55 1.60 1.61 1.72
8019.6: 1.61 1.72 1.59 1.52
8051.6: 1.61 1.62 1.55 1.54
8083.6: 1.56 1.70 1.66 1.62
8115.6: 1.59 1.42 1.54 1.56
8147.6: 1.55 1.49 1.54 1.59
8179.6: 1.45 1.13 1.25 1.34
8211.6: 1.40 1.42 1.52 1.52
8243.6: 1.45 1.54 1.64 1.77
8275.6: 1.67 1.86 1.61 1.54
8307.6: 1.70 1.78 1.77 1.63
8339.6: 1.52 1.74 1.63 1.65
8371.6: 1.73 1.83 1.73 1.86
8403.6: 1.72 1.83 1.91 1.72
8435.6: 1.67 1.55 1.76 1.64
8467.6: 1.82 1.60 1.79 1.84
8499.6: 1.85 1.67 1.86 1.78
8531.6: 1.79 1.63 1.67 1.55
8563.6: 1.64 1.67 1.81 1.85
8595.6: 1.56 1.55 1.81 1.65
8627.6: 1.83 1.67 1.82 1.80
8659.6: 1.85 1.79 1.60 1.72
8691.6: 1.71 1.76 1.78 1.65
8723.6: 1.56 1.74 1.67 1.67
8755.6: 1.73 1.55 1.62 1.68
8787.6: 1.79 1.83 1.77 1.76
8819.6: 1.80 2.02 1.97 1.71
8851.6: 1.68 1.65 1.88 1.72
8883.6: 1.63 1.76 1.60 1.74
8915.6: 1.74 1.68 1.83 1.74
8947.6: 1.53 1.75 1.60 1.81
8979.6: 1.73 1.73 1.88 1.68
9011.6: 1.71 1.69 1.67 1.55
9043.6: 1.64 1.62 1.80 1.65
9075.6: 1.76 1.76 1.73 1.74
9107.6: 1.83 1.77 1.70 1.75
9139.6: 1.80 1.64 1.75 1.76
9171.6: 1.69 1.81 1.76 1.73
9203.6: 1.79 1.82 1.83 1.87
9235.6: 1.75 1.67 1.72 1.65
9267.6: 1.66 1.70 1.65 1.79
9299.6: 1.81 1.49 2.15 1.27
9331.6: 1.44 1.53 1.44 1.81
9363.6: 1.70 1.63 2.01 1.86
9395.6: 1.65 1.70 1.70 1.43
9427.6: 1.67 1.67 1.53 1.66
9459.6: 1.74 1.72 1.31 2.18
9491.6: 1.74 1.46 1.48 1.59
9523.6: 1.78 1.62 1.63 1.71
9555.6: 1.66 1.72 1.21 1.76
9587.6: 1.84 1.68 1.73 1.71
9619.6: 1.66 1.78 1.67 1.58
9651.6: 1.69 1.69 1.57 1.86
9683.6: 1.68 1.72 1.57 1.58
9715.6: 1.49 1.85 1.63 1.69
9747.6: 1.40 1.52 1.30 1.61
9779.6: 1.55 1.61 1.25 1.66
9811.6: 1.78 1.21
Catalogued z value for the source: 0.58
